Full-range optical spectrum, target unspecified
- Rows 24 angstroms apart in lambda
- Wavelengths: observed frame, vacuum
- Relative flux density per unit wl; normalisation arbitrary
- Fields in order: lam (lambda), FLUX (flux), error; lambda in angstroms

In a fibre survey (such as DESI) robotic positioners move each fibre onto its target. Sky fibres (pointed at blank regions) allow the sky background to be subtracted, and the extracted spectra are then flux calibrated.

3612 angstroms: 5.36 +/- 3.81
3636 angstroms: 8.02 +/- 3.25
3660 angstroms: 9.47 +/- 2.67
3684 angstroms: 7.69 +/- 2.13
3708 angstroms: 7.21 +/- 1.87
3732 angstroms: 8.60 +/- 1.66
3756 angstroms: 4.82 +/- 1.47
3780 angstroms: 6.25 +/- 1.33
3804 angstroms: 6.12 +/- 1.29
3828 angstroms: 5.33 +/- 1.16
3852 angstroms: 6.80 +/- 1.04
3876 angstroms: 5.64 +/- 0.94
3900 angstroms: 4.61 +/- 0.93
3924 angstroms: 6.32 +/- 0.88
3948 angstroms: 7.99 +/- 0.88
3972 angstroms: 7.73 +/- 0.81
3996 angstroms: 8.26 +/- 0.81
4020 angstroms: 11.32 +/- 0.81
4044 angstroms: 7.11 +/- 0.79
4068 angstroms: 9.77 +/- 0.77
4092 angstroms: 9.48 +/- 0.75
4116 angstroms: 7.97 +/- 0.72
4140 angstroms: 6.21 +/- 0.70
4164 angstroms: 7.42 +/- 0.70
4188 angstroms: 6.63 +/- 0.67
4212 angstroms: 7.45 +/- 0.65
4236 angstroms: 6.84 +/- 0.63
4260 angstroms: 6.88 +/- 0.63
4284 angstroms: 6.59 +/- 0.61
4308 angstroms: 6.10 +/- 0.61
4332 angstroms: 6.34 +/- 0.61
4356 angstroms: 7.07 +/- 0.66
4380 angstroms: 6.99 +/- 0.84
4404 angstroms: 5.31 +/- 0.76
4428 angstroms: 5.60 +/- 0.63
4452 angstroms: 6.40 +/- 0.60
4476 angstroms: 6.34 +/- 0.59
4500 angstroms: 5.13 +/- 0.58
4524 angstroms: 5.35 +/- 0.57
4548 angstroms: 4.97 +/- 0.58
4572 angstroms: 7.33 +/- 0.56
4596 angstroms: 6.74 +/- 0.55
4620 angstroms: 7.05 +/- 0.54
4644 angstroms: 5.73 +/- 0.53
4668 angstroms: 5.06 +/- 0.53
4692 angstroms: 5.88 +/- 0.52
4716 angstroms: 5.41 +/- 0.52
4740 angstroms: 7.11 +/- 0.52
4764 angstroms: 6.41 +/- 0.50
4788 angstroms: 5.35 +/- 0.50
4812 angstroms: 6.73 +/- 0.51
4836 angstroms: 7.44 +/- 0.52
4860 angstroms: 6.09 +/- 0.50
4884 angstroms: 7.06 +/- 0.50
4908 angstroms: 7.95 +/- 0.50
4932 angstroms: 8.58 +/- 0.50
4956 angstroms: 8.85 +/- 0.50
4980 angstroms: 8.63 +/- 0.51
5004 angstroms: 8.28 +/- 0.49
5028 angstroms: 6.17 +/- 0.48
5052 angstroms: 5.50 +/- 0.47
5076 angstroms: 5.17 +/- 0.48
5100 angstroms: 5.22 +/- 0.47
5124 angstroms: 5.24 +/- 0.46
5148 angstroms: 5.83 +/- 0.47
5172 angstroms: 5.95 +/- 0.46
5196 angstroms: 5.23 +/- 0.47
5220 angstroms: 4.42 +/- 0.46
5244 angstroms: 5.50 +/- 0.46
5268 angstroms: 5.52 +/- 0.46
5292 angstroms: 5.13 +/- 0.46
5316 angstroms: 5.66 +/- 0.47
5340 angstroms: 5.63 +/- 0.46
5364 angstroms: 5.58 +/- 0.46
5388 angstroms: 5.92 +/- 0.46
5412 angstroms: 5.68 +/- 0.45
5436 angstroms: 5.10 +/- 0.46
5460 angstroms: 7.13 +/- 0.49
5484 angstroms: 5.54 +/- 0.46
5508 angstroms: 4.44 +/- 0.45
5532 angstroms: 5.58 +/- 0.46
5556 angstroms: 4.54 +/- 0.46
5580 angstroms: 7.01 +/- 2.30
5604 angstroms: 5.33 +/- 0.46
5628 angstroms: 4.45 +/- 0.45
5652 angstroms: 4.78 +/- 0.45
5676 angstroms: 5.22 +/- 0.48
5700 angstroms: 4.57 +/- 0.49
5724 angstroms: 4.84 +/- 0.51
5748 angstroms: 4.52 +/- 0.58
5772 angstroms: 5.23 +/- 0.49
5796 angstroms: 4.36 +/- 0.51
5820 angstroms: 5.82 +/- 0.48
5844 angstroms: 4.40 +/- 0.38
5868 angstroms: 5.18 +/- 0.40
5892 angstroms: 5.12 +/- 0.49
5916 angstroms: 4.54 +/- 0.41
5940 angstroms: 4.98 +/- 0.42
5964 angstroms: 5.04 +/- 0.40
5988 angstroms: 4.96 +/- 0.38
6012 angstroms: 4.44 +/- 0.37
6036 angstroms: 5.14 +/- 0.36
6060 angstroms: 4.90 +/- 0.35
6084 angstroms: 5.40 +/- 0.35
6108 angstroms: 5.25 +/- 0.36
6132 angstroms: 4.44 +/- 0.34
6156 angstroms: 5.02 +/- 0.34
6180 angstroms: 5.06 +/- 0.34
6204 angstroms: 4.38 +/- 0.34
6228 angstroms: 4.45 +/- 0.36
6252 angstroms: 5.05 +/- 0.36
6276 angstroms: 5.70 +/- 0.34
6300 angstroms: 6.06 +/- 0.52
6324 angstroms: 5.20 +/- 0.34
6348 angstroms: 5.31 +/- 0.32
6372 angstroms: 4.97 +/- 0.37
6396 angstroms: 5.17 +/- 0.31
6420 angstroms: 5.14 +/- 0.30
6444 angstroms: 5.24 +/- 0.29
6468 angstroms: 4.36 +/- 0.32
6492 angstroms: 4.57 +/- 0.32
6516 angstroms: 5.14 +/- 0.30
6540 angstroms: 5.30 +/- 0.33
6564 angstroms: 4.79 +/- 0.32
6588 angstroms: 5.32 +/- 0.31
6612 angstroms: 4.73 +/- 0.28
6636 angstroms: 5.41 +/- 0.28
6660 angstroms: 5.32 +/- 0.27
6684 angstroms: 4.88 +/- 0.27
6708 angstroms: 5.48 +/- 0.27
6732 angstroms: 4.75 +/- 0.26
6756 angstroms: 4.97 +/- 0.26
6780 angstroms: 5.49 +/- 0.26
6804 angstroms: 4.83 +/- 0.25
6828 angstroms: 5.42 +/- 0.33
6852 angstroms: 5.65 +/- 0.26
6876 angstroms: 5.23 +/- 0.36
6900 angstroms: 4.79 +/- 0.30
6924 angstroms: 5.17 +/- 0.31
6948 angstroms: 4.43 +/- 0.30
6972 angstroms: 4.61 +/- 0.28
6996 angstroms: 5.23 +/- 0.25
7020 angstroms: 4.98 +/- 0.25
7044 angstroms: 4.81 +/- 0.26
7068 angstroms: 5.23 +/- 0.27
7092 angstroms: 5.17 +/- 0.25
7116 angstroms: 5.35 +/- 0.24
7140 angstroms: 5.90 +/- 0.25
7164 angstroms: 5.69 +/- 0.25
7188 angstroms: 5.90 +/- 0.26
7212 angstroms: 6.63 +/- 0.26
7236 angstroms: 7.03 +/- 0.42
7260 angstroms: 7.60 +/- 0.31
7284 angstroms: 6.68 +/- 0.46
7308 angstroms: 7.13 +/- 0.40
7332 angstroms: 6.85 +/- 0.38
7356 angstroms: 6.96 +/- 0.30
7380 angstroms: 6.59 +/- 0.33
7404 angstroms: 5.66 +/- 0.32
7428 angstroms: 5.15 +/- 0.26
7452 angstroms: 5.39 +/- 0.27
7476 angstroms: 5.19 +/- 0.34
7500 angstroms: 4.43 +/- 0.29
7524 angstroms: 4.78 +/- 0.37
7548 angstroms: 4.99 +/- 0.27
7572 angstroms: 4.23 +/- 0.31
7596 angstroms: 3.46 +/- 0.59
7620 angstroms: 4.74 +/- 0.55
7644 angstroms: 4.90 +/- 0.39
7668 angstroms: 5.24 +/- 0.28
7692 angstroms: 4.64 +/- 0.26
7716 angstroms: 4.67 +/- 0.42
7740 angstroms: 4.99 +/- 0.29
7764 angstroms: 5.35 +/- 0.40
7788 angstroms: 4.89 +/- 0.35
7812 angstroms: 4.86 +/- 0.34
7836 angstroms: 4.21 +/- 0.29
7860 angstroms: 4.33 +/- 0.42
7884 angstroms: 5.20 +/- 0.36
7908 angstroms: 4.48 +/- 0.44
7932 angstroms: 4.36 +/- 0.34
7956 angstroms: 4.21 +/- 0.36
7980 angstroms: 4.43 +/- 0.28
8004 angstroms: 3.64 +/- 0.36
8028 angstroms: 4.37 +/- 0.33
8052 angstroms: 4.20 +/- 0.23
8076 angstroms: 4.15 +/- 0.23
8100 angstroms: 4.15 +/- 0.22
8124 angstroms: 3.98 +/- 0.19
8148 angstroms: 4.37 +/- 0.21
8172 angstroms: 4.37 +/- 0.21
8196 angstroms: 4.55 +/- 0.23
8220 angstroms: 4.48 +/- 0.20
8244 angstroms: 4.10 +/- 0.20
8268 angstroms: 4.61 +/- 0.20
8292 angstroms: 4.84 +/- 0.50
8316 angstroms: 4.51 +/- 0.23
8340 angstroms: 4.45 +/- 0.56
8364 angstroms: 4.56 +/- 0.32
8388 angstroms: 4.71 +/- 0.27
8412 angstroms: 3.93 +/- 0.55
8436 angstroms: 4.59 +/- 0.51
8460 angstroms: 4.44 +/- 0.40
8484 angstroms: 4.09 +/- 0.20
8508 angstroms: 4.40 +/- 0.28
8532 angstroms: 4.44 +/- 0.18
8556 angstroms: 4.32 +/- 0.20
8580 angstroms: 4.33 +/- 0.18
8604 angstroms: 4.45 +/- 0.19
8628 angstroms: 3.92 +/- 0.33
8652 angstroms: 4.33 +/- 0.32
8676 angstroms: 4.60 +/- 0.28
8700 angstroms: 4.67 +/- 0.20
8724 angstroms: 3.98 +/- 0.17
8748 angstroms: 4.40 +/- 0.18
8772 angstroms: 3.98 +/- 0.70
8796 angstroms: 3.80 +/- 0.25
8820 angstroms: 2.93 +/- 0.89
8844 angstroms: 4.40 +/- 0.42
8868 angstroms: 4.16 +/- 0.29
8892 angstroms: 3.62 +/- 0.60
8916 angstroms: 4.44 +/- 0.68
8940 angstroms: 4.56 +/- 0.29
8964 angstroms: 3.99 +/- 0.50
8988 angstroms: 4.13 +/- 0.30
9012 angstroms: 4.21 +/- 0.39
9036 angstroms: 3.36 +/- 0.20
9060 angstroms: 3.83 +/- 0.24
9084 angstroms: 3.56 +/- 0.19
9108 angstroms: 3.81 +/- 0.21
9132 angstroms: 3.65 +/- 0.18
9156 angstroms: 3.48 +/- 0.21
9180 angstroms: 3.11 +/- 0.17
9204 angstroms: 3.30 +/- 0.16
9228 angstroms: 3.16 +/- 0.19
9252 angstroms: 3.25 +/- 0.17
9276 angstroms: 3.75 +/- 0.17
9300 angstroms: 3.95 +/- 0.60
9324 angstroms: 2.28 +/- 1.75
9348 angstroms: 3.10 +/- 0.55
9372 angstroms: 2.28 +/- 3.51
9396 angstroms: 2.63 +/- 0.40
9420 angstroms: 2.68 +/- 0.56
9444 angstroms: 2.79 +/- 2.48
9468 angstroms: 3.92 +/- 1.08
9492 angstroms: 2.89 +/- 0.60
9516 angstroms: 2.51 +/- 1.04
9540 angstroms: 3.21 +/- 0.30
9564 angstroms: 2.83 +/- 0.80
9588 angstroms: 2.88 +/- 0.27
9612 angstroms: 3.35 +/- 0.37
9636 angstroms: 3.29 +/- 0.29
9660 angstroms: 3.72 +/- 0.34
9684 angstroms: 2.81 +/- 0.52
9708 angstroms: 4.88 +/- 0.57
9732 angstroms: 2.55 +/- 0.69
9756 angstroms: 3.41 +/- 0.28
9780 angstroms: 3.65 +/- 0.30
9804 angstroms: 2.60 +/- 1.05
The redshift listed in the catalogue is 1.600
